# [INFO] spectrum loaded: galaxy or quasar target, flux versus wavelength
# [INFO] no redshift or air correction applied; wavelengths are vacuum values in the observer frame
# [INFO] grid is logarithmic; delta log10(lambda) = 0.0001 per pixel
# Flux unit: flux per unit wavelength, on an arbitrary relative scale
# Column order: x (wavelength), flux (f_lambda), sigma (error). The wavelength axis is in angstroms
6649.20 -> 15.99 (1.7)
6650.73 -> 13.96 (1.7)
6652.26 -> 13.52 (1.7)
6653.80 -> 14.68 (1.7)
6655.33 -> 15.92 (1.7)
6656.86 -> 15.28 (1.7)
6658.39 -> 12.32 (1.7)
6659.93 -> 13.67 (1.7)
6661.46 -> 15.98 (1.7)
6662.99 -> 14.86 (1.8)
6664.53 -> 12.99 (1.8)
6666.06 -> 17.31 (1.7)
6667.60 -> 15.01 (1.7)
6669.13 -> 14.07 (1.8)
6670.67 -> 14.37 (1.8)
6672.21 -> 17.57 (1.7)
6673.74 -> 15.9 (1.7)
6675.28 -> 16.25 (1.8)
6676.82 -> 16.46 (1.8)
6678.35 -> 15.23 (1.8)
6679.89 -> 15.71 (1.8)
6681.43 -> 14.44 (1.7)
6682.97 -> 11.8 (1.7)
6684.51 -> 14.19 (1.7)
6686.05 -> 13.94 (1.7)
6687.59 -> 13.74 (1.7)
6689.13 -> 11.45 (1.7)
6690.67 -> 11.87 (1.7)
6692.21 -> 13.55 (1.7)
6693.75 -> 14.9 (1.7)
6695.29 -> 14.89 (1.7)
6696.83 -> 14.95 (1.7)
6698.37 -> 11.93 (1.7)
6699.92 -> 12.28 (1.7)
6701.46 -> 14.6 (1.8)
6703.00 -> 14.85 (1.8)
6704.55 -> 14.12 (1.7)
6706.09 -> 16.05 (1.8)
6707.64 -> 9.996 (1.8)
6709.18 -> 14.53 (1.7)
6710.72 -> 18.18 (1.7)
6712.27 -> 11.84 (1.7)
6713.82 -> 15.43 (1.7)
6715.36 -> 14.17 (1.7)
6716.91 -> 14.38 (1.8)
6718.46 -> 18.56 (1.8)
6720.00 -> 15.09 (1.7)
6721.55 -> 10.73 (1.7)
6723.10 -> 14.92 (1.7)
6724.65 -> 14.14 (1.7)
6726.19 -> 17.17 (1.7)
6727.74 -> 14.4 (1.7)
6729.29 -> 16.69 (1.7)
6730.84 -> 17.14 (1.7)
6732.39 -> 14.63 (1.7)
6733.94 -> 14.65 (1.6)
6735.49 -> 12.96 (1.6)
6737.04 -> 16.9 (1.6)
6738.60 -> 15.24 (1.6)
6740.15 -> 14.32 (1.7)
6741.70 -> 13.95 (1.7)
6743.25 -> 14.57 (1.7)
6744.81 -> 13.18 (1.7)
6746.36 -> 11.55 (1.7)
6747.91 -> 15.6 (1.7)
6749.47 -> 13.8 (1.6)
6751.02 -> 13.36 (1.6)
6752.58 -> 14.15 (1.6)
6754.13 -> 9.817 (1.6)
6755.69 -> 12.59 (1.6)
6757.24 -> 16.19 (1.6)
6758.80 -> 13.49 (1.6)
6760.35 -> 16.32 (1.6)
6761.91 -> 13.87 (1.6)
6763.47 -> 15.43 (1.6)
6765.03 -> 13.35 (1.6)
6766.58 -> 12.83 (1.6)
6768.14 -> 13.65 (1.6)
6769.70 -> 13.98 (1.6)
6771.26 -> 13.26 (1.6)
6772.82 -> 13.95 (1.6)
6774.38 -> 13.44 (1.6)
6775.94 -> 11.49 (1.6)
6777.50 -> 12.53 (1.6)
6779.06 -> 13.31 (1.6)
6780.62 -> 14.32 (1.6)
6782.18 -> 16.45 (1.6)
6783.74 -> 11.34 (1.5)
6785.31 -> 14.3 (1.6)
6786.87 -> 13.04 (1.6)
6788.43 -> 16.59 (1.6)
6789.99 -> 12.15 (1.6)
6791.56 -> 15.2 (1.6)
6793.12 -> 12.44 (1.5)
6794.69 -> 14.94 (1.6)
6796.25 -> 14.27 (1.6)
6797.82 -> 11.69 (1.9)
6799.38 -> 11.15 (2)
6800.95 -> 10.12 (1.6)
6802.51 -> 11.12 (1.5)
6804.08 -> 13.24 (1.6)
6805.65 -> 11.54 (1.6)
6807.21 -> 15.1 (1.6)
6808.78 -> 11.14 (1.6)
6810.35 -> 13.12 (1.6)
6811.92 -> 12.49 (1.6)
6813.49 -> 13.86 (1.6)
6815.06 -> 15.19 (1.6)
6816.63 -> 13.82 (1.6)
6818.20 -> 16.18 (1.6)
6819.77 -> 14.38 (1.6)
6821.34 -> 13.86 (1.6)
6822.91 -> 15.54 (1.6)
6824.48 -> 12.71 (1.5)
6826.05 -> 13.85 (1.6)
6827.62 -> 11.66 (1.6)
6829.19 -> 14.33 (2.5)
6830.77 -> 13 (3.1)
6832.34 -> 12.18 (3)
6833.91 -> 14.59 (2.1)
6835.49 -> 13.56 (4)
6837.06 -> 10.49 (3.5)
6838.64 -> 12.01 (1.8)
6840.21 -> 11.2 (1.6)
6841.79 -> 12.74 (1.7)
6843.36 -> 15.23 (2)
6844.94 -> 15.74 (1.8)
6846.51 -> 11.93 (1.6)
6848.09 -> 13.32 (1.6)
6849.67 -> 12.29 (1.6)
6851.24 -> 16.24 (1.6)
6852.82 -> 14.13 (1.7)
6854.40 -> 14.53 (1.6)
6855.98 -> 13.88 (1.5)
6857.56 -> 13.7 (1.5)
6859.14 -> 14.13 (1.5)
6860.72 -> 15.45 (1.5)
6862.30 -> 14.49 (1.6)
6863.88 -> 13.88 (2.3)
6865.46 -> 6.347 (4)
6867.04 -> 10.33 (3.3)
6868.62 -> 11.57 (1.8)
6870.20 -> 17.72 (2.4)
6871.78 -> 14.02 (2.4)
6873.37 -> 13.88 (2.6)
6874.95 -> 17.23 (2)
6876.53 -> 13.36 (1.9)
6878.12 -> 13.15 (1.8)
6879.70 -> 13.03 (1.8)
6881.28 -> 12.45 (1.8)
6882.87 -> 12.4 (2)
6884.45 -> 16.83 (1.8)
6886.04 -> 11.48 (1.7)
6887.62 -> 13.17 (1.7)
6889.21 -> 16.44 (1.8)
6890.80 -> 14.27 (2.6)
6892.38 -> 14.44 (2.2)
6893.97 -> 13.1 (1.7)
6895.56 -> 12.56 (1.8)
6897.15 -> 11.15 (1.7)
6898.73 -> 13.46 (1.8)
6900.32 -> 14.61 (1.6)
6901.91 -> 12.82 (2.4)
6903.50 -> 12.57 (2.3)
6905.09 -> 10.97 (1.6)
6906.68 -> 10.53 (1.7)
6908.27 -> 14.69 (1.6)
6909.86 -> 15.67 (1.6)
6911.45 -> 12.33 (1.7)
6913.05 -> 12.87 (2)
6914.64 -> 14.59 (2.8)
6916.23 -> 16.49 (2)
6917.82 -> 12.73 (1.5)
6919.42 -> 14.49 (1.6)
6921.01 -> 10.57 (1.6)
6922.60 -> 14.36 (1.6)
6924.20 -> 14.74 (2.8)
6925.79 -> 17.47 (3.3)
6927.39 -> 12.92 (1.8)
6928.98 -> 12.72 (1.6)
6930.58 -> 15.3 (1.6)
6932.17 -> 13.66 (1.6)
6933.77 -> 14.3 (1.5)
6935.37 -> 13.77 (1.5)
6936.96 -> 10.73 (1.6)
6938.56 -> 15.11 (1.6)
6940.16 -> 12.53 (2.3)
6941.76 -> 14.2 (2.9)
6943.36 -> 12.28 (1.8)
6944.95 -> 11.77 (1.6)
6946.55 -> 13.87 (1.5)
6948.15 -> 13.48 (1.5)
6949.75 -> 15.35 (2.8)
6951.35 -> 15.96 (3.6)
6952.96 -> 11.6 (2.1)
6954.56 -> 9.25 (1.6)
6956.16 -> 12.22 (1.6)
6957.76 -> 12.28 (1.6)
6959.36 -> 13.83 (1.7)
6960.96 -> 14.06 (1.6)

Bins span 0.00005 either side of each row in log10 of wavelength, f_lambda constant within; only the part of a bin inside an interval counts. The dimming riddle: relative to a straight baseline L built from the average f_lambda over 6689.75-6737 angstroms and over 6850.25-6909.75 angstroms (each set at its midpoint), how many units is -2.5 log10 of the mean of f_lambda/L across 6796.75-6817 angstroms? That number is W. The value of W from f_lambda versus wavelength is 0.11 mag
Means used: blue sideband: 14.5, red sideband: 13.5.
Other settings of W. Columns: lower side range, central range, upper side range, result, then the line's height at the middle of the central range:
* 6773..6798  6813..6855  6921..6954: 0.001 mag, 13.7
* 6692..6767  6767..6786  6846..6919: 0.048 mag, 14.1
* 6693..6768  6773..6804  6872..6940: 0.075 mag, 14.1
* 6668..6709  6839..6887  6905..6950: 0.019 mag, 13.8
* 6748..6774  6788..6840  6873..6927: 0.043 mag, 13.7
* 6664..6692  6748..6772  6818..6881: 0.021 mag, 14.1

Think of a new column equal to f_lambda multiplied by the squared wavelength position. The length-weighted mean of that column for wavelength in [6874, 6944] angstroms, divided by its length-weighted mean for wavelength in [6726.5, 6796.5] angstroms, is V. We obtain 1.0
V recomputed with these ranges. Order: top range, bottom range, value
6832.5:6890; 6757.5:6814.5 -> 1.03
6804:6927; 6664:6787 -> 0.99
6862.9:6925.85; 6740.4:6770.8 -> 1.02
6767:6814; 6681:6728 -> 0.96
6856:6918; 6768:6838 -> 1.04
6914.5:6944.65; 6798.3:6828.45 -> 1.08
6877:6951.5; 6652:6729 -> 1.00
